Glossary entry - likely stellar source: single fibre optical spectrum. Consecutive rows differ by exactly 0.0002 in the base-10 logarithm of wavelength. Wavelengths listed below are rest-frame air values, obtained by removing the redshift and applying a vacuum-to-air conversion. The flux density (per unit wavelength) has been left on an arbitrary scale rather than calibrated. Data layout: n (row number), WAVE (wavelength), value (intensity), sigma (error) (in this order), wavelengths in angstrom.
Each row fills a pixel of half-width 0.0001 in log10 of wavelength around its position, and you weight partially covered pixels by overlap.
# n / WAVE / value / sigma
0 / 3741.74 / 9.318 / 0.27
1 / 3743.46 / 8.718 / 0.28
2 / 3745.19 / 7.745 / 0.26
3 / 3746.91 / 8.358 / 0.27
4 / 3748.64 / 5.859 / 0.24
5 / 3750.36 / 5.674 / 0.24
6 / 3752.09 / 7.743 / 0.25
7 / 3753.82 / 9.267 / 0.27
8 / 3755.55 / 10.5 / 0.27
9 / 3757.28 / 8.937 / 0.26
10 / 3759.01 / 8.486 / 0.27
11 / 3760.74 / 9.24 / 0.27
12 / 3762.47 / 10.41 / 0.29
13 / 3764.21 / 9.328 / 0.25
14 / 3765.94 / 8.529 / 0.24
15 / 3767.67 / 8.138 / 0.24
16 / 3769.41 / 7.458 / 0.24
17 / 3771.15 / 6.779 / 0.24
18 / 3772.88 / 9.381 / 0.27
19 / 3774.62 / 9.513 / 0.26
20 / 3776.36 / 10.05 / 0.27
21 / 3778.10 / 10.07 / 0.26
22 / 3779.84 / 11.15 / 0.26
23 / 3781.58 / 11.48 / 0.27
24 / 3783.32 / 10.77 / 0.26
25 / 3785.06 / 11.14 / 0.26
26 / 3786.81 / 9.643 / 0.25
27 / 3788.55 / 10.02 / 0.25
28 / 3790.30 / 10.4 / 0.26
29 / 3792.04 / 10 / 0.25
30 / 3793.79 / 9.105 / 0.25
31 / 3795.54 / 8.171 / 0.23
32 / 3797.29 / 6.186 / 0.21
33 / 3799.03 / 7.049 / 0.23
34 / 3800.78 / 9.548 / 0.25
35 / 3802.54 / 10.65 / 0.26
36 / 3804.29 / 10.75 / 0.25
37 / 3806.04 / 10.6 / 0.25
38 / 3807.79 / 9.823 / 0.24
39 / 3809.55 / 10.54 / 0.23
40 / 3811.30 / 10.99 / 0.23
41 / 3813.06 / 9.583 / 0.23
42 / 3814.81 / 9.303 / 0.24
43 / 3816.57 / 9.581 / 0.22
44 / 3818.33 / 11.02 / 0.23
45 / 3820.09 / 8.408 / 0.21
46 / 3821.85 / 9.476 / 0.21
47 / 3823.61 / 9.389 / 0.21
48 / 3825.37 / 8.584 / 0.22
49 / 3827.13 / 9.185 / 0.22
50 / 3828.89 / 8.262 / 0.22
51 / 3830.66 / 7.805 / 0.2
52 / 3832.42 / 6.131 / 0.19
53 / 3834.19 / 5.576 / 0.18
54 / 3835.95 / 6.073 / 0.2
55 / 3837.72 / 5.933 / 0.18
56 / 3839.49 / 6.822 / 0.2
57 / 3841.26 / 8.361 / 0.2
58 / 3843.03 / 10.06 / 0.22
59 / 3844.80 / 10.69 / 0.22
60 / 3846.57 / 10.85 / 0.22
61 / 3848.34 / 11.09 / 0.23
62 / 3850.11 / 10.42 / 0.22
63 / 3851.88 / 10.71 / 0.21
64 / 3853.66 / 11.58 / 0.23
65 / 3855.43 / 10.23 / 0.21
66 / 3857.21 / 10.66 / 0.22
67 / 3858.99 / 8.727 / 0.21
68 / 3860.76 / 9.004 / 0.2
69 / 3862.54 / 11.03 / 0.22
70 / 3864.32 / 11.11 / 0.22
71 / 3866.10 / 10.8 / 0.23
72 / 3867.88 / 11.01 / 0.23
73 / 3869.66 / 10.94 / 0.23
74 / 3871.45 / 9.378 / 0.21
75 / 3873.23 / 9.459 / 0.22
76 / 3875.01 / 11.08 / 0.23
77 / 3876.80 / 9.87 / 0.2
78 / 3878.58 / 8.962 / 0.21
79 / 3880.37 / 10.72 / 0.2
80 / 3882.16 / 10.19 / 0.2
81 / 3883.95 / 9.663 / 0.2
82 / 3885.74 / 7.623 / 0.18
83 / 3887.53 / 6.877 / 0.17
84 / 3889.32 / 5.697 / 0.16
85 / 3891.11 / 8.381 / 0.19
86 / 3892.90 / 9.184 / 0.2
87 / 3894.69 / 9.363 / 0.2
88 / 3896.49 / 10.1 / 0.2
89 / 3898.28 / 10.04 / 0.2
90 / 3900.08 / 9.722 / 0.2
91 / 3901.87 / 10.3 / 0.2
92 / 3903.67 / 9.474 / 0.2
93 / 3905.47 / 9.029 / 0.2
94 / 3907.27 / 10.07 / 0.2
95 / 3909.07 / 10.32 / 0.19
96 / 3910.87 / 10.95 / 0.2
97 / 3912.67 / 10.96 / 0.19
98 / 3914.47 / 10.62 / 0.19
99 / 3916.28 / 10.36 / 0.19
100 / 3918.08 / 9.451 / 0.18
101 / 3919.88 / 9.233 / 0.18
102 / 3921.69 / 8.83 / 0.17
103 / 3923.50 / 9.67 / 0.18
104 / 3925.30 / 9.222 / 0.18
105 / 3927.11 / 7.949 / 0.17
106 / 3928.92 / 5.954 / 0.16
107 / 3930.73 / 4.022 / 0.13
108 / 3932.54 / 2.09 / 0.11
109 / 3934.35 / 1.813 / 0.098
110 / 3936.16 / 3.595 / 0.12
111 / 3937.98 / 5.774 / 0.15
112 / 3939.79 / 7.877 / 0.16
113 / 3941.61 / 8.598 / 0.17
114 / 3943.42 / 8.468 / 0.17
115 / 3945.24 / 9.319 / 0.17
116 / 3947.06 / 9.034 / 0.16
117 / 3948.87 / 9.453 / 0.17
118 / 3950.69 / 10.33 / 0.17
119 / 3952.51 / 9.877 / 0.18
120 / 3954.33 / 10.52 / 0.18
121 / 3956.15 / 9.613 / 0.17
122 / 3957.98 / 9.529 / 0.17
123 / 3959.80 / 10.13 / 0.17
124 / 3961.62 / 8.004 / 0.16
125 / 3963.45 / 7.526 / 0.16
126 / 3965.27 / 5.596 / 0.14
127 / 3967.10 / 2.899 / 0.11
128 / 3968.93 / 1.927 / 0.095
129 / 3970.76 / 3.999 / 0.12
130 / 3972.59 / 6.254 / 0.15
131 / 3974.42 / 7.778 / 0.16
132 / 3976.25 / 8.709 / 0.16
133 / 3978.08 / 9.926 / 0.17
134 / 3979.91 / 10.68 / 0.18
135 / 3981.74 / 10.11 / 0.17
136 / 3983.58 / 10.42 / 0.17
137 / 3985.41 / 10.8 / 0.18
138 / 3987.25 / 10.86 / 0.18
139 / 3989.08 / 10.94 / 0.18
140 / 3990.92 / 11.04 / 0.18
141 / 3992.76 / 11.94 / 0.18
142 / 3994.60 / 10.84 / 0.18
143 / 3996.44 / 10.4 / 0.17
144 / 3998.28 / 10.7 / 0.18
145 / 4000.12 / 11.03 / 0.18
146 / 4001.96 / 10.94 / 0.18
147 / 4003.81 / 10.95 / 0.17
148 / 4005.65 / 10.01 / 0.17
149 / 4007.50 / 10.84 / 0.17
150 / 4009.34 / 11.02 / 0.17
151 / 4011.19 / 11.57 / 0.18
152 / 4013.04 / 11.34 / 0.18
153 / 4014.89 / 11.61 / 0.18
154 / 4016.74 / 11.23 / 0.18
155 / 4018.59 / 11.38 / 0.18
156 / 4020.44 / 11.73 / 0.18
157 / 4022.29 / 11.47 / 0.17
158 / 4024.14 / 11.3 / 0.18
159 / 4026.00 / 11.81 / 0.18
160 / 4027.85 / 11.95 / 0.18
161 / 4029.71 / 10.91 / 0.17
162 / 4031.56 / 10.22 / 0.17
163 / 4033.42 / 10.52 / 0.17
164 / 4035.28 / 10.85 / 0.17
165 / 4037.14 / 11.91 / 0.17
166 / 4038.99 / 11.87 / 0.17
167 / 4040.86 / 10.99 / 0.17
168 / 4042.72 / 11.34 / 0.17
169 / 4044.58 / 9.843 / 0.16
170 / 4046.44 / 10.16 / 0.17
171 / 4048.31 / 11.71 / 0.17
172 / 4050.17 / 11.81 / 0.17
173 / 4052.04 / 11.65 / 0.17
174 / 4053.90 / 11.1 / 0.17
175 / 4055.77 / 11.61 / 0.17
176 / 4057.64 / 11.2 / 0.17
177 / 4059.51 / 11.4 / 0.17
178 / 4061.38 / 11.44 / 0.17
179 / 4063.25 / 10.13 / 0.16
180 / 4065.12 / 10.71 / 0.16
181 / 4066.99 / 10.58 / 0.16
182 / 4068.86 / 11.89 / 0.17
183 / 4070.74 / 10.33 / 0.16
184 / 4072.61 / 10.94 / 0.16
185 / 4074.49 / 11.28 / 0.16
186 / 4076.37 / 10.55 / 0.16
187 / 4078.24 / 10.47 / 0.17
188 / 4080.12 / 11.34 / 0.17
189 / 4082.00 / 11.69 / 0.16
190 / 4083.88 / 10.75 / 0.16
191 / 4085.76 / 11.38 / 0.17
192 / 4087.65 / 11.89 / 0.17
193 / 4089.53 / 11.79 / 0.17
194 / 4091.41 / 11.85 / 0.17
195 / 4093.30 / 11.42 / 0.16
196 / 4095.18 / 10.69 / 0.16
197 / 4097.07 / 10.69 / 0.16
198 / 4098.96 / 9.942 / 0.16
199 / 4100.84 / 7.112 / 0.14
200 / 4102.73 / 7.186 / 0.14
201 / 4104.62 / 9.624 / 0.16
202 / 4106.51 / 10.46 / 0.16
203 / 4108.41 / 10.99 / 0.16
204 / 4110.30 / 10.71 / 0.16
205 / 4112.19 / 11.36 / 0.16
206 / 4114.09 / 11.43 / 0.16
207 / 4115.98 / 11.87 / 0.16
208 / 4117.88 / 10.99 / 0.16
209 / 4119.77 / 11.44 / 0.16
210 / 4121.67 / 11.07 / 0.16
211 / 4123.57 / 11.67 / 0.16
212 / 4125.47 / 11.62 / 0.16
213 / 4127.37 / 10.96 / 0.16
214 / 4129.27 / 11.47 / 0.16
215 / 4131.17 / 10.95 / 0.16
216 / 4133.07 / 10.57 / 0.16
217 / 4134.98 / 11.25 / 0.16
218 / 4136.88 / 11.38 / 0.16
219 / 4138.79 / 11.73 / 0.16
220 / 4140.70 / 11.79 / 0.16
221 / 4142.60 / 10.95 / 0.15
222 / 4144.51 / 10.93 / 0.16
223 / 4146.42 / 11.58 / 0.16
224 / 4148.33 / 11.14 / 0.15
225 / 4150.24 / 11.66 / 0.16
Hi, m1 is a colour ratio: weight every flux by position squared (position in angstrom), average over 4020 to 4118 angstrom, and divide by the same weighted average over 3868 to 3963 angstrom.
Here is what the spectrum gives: 1.34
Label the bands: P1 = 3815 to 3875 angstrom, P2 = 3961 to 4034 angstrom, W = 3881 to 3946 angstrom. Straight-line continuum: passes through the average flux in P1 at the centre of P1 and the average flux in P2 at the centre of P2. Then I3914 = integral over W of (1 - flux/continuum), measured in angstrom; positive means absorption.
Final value 8.3 angstrom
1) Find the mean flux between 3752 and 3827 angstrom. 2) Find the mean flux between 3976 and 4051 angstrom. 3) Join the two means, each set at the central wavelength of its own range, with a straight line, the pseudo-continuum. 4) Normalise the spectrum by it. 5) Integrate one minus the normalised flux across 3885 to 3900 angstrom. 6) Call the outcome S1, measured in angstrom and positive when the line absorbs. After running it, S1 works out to 2.5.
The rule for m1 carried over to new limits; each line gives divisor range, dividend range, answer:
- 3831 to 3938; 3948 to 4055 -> 1.21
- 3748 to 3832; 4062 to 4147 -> 1.39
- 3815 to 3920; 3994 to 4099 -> 1.29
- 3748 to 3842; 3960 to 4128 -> 1.33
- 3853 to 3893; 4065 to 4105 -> 1.23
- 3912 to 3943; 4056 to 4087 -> 1.60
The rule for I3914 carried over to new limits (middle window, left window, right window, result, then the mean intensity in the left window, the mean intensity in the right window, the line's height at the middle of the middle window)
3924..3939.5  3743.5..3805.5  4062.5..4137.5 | 7.3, 9.08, 10.9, 9.94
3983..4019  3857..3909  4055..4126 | -2.3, 9.6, 10.9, 10.3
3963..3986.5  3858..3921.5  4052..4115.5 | 6.3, 9.7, 10.8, 10.2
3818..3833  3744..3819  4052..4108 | 1.3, 9.27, 10.8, 9.49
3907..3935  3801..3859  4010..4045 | 5.4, 9.34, 11.3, 10.2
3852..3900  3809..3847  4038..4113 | -3.0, 8.71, 10.8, 9.13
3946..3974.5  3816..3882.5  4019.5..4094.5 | 7.4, 9.45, 11.2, 10.4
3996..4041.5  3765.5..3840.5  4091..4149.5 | -3.9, 9.05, 10.9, 10.3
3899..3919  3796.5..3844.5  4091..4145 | -1.6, 8.75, 10.8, 9.37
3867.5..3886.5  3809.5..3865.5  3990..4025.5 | -0.4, 9.28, 11.1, 9.71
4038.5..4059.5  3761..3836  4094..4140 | -1.6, 9.24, 10.7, 10.4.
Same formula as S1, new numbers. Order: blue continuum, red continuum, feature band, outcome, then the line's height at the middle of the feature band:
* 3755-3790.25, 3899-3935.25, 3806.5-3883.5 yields -4.33 angstrom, 9.03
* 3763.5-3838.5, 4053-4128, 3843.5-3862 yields -1.92 angstrom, 9.43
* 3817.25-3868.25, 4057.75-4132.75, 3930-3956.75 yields 6.91 angstrom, 9.91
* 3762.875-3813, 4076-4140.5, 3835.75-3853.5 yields 0.86 angstrom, 9.79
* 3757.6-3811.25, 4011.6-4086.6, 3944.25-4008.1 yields 8.89 angstrom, 10.7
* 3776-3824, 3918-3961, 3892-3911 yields -3.16 angstrom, 8.43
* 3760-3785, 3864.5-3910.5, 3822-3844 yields 4.12 angstrom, 9.54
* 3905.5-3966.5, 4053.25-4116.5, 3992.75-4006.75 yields -2.10 angstrom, 9.38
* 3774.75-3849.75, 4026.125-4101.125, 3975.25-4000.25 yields -0.14 angstrom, 10.5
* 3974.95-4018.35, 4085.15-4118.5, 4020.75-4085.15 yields -2.60 angstrom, 10.7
